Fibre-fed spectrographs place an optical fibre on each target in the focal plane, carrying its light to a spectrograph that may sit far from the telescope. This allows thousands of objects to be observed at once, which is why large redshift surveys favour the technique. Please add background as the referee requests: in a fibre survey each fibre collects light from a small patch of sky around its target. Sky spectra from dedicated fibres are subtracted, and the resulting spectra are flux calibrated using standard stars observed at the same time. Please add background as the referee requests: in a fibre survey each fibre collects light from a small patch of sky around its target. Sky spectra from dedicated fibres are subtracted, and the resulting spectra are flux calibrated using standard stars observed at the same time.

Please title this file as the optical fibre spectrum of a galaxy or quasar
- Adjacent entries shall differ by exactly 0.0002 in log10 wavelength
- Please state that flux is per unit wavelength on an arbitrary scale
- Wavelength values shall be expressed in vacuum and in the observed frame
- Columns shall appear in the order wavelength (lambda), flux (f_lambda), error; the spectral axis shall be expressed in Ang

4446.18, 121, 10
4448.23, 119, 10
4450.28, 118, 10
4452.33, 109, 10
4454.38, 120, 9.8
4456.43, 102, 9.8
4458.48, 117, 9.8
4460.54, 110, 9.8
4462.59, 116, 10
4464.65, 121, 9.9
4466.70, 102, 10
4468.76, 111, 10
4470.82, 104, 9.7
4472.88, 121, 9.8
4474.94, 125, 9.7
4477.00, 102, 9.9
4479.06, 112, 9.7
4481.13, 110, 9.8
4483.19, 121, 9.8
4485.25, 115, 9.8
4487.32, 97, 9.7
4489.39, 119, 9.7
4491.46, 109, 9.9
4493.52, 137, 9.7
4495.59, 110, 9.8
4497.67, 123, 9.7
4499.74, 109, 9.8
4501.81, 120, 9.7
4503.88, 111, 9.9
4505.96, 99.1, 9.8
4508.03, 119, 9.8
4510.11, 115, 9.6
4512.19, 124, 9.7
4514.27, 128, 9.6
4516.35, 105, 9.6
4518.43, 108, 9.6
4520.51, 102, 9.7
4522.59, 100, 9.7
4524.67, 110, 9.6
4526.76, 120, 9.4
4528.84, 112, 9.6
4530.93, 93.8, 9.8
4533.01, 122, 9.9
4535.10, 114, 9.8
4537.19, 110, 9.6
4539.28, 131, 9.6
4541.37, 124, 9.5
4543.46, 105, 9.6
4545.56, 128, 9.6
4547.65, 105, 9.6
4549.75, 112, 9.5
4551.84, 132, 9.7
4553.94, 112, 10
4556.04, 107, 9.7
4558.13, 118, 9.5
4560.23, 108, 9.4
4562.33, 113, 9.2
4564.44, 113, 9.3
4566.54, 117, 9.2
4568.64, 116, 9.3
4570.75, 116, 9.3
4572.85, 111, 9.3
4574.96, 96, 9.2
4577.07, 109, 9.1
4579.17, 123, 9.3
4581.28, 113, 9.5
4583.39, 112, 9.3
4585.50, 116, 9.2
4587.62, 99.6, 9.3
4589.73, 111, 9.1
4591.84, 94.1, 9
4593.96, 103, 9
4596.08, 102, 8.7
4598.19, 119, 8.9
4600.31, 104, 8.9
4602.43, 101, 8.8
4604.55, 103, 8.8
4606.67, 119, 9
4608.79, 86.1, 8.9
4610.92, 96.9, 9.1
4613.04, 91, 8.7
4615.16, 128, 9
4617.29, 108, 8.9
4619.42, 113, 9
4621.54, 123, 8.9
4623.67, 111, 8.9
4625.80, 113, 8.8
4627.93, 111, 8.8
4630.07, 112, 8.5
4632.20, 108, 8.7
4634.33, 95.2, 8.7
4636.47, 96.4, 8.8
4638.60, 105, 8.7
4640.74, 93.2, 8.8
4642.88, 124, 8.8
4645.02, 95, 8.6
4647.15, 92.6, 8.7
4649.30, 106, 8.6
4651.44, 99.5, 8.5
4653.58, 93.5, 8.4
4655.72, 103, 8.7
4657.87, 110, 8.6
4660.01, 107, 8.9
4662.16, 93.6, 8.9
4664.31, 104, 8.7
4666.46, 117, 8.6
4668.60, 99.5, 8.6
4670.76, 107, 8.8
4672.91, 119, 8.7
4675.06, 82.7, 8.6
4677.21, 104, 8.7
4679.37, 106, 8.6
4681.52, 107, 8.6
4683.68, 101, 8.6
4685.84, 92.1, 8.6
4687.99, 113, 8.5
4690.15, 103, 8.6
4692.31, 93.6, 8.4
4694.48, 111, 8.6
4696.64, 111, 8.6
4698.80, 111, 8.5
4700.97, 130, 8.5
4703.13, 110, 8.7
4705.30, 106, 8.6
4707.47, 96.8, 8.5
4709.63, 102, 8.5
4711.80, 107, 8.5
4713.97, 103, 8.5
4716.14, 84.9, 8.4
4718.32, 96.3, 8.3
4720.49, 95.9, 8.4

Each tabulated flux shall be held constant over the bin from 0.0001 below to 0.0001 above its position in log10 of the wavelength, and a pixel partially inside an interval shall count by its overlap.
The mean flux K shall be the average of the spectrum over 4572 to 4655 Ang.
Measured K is 106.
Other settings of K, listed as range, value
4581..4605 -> 106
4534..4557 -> 116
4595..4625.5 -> 108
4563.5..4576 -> 112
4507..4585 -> 114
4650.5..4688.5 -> 103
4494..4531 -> 112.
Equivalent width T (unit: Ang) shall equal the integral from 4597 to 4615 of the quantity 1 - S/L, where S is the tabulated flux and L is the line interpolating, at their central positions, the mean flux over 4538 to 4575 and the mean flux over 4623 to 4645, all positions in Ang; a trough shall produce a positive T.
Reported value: 0.93 Ang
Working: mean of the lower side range 115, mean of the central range 104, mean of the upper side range 106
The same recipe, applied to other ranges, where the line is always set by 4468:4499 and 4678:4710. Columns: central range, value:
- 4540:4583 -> -1.0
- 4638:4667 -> 1.4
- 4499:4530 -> 0.3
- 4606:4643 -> 0.7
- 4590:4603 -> 0.7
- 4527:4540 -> -0.2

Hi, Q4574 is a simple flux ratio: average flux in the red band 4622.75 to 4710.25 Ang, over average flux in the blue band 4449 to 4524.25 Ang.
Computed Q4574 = 0.93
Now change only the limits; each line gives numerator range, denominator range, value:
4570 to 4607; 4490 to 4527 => 0.95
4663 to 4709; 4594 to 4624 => 0.99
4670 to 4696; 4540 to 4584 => 0.91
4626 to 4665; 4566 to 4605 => 0.95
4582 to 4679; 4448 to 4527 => 0.93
